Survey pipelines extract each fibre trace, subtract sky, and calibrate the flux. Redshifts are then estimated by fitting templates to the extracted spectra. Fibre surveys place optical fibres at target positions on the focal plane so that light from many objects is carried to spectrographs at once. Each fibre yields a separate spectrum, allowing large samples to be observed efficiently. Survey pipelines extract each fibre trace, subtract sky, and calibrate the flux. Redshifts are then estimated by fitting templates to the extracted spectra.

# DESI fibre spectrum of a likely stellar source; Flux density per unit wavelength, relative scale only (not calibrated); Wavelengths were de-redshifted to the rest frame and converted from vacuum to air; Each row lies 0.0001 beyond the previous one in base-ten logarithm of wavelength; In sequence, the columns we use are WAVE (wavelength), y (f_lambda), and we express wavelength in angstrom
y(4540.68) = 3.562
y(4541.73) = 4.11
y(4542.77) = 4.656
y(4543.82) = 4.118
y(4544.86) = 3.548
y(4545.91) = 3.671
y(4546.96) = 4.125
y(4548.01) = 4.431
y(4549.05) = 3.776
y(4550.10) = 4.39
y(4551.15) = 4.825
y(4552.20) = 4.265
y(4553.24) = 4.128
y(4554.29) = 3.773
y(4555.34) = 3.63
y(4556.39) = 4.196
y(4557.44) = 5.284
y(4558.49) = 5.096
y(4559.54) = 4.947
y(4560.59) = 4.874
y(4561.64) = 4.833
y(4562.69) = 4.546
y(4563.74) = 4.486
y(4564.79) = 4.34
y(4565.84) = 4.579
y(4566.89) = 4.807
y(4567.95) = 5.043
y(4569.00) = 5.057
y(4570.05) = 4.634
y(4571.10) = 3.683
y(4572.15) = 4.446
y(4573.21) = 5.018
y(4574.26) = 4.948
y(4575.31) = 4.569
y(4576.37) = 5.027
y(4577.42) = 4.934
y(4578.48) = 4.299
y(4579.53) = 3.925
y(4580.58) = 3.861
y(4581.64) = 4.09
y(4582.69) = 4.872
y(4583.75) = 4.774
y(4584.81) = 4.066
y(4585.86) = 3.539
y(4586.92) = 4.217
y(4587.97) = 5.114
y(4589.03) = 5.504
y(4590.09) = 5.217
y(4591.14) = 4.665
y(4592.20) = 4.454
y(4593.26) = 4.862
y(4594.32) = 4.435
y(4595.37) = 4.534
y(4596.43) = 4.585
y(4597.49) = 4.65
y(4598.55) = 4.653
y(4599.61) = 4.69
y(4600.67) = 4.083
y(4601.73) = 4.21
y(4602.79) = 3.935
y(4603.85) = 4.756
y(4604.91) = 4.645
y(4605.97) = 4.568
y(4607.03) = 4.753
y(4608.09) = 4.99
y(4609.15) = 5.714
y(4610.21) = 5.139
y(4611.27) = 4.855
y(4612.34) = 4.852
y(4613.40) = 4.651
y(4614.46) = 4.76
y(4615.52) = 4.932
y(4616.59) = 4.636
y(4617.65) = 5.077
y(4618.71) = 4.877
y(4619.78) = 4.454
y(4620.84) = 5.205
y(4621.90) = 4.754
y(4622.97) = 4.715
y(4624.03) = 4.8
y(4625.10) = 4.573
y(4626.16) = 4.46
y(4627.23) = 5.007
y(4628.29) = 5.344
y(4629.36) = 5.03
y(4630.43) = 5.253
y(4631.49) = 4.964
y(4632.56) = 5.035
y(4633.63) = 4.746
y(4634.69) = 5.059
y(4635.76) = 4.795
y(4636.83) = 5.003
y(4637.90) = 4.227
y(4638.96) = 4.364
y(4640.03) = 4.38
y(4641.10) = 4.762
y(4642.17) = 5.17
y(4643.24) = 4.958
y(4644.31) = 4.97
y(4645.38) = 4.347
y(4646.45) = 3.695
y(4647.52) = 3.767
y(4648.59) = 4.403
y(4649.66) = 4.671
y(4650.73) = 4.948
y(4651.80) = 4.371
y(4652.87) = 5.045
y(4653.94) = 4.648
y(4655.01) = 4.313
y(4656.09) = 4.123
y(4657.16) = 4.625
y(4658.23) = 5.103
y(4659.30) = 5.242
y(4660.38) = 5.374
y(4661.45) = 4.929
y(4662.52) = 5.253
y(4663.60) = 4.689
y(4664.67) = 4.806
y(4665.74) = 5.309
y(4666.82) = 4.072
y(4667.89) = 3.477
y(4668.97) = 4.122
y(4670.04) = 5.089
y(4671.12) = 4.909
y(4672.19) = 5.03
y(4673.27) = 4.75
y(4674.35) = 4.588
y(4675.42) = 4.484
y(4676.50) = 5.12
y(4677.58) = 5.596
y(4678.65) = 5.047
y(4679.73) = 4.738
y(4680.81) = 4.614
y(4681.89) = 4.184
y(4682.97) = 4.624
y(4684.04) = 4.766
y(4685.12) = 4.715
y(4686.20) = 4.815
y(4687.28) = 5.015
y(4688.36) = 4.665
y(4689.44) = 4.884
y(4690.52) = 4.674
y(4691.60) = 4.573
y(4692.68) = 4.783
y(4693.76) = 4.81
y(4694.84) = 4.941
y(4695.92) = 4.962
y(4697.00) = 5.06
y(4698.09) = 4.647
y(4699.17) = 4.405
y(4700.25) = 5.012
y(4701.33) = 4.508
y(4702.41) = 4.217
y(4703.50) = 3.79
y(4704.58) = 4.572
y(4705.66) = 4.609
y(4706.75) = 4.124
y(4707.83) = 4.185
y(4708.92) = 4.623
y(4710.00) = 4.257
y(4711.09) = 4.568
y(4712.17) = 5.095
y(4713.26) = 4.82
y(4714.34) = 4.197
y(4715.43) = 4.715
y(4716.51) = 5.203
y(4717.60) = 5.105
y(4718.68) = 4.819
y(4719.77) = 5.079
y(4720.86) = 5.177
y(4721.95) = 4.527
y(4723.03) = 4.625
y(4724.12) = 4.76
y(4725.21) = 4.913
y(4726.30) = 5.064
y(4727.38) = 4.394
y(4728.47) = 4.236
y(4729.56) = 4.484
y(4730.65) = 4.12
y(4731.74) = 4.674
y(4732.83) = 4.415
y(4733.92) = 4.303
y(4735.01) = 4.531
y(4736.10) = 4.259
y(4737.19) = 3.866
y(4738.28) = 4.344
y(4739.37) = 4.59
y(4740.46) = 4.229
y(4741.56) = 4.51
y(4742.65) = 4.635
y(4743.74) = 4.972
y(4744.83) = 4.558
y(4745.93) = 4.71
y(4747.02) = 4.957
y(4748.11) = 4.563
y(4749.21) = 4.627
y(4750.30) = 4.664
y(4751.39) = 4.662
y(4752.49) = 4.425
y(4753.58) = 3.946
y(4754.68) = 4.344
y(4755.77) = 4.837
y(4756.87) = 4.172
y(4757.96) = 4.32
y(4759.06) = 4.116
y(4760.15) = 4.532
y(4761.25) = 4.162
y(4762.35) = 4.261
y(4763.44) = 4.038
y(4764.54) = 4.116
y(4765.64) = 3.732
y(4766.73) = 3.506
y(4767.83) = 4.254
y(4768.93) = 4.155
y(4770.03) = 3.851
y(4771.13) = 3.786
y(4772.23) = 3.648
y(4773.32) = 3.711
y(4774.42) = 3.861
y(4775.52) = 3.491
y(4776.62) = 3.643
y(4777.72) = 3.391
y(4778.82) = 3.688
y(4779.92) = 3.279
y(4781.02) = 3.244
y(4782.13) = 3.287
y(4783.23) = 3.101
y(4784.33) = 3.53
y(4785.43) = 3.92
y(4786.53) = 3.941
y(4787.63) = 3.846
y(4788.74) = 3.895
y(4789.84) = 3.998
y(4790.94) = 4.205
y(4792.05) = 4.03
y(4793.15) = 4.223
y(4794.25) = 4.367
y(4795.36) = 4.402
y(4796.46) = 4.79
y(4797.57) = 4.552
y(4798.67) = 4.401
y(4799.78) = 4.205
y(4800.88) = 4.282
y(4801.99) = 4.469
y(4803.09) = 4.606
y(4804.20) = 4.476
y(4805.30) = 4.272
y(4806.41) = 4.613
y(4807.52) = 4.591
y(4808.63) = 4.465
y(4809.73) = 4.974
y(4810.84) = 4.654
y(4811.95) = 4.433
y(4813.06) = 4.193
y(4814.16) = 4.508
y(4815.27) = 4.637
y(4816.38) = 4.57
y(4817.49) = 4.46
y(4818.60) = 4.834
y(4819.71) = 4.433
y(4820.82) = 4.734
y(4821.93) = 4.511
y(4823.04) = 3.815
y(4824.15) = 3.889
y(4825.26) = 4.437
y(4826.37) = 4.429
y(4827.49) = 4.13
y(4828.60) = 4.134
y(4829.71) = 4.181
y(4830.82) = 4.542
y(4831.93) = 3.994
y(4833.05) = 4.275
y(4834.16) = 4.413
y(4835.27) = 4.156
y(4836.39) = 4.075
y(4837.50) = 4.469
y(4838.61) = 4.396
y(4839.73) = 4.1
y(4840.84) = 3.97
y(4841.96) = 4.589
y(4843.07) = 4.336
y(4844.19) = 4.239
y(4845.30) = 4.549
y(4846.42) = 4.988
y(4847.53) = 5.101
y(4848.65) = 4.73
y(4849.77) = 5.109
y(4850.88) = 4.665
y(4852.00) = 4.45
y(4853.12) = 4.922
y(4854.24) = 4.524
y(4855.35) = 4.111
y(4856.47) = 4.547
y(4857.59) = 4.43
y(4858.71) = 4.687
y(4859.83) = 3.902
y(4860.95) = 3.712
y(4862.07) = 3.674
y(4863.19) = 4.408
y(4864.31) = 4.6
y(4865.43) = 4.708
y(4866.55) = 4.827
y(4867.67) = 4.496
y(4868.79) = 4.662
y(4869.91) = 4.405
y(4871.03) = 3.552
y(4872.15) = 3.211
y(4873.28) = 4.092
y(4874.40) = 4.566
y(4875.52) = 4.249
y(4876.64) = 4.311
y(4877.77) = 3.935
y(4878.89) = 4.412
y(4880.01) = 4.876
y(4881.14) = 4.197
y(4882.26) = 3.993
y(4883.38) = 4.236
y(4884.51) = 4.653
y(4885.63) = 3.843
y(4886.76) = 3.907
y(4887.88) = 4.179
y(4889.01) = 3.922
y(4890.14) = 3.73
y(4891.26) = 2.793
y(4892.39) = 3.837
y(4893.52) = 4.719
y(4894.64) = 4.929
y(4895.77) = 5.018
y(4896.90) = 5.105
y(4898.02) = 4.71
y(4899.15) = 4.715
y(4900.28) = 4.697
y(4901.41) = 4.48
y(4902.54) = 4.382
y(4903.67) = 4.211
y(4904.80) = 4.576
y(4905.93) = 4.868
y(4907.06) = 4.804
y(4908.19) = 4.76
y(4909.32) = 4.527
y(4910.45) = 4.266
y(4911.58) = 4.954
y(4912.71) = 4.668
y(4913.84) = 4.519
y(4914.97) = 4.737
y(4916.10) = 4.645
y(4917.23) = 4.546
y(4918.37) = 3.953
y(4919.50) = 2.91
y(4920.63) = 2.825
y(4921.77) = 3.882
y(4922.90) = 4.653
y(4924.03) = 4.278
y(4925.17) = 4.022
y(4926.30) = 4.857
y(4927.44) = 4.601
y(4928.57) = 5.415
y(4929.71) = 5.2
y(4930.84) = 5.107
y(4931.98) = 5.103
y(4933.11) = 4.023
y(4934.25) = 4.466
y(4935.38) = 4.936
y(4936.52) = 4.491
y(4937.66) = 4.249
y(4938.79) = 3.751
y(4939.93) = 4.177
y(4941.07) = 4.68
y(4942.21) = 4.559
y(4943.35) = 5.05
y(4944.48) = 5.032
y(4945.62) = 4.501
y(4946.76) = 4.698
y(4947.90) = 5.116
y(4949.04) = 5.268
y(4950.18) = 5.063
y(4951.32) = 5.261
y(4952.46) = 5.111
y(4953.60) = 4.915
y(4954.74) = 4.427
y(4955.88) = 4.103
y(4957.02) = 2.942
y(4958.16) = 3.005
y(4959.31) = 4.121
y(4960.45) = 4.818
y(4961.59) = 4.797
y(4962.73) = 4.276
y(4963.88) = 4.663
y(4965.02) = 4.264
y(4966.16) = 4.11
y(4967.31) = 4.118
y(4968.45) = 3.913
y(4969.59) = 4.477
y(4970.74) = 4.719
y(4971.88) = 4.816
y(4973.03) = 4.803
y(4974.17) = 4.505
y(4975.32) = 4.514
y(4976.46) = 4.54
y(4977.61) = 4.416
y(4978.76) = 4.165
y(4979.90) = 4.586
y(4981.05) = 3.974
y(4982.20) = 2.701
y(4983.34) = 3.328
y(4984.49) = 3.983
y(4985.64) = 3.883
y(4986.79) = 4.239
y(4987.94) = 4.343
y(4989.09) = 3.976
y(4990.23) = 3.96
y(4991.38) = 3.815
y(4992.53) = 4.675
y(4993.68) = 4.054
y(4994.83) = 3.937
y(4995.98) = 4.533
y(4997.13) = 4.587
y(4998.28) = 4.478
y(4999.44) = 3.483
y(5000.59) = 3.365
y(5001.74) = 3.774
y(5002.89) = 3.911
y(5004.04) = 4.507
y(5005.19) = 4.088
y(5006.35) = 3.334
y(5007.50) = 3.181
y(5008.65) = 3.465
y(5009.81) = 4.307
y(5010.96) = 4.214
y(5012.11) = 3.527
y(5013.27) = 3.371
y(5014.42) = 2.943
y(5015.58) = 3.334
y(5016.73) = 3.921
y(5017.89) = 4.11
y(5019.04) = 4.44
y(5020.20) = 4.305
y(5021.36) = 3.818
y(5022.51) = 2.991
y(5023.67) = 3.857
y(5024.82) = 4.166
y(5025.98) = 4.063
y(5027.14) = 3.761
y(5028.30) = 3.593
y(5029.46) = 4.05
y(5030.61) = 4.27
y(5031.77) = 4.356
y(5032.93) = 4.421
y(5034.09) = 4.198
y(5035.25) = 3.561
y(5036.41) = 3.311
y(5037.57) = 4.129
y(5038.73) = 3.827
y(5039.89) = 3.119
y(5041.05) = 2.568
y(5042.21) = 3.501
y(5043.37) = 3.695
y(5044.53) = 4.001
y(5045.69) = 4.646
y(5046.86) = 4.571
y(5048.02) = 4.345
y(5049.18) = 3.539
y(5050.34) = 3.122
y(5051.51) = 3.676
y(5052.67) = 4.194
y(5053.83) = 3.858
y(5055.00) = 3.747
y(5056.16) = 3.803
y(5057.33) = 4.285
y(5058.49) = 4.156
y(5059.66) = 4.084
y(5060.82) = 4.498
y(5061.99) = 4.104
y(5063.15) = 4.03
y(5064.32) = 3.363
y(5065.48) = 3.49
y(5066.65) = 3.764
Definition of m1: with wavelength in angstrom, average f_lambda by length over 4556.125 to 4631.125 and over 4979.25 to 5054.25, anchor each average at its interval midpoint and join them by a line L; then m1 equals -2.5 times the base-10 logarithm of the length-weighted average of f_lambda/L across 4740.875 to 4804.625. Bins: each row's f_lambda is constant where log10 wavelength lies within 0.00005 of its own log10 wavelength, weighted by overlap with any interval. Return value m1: 0.06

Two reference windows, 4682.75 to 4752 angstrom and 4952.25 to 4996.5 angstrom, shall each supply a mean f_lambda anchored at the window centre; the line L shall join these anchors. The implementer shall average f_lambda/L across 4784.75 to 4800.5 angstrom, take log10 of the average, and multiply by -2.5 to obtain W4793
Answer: 0.08 mag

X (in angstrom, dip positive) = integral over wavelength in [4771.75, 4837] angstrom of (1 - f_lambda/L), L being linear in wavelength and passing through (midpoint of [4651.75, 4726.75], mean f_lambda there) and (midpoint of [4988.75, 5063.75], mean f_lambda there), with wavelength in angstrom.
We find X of 4.0 angstrom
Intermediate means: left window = 4.72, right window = 3.9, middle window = 4.17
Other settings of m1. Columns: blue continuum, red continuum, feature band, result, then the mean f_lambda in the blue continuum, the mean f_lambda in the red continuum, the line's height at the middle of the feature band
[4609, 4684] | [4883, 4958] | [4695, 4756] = 0.023 mag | 4.76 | 4.47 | 4.68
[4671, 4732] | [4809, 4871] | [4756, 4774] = 0.136 mag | 4.7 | 4.42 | 4.57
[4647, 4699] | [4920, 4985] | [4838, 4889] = 0.042 mag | 4.74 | 4.43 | 4.52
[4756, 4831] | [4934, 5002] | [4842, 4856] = -0.108 mag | 4.15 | 4.33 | 4.2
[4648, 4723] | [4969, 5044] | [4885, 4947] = -0.071 mag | 4.71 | 3.95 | 4.17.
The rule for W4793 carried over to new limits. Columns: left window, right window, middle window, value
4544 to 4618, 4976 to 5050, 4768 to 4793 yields 0.146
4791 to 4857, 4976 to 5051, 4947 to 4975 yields -0.112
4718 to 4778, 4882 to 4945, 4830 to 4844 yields 0.030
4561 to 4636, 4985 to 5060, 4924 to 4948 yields -0.147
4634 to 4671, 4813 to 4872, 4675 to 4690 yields -0.044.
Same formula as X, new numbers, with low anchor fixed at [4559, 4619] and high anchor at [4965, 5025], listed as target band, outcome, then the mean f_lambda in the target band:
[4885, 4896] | 0.30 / 4.06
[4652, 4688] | -1.87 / 4.76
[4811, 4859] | -1.93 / 4.44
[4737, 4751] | -0.53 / 4.58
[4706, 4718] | -0.44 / 4.62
